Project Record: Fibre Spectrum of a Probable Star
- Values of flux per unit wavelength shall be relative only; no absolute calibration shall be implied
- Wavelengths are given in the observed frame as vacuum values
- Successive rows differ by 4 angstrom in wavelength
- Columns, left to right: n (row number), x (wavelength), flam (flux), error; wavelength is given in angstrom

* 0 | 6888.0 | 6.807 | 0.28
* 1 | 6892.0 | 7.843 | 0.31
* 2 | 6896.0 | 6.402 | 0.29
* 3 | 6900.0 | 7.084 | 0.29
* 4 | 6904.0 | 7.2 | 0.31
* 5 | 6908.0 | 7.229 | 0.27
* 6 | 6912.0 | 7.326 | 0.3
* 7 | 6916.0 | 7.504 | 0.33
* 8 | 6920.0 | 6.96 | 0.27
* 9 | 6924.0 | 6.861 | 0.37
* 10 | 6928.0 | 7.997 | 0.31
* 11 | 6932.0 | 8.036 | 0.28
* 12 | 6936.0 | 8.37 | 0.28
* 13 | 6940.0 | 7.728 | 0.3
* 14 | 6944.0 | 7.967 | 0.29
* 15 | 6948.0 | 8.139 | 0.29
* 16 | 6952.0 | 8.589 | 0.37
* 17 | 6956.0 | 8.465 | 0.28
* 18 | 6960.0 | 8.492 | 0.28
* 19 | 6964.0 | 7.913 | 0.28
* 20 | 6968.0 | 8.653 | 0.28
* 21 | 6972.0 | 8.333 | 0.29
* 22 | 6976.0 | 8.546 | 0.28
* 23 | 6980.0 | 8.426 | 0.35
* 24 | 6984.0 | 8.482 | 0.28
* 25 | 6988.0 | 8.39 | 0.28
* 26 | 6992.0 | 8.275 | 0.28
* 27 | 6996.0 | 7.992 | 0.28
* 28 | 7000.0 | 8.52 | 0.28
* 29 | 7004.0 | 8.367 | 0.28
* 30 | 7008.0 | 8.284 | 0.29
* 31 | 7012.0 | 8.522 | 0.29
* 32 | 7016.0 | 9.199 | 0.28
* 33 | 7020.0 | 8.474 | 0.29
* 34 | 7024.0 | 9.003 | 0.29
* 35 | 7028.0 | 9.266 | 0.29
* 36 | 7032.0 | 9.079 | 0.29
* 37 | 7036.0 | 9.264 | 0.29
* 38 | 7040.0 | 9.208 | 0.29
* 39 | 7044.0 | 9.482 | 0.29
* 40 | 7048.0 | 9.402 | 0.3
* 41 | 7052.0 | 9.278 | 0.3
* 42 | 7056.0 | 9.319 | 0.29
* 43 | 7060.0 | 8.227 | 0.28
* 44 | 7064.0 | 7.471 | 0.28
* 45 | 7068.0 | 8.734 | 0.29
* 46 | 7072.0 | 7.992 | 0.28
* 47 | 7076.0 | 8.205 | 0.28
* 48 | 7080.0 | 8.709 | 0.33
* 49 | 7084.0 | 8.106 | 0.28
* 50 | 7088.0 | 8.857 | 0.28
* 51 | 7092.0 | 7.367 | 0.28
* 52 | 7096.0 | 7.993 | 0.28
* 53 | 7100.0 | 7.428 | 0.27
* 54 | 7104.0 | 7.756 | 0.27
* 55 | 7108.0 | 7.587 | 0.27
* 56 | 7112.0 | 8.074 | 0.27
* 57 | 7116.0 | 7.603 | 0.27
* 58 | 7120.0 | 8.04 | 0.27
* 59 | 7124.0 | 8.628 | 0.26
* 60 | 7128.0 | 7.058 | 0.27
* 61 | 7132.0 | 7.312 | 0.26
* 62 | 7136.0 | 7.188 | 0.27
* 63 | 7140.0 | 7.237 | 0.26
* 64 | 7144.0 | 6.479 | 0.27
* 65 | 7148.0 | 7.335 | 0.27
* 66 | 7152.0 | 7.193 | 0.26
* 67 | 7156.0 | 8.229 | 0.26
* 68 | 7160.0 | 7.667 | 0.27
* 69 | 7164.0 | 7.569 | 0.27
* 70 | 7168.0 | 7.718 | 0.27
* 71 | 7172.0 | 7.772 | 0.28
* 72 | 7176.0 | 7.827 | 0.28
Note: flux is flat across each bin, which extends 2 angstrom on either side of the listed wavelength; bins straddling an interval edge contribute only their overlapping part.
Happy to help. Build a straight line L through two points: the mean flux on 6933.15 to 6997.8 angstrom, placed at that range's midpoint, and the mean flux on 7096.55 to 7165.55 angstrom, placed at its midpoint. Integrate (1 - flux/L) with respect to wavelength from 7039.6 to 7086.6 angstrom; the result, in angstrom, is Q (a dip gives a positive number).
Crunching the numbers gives -4.8 angstrom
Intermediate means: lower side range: 8.3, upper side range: 7.56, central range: 8.66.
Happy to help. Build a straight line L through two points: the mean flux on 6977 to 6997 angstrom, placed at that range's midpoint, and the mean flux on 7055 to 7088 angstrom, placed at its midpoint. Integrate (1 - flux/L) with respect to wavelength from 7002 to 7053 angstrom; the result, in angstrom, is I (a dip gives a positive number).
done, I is -3.9 angstrom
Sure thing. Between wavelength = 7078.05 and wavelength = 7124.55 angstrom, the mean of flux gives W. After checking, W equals 7.99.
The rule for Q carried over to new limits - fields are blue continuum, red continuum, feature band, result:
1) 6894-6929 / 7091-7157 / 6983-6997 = -1.9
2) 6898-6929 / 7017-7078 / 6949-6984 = -2.4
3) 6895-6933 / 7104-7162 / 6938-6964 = -3.2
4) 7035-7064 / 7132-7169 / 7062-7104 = 2.1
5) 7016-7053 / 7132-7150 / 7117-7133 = -0.8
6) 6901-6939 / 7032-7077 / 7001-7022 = -0.5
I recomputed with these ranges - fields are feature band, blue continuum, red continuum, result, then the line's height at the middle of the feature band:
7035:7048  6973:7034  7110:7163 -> -1.6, 8.29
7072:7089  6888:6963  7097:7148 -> -1.9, 7.56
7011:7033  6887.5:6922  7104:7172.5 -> -4.7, 7.37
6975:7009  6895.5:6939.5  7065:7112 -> -3.0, 7.69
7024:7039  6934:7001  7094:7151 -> -2.2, 7.99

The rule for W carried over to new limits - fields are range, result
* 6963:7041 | 8.61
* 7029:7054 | 9.28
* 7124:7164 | 7.38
